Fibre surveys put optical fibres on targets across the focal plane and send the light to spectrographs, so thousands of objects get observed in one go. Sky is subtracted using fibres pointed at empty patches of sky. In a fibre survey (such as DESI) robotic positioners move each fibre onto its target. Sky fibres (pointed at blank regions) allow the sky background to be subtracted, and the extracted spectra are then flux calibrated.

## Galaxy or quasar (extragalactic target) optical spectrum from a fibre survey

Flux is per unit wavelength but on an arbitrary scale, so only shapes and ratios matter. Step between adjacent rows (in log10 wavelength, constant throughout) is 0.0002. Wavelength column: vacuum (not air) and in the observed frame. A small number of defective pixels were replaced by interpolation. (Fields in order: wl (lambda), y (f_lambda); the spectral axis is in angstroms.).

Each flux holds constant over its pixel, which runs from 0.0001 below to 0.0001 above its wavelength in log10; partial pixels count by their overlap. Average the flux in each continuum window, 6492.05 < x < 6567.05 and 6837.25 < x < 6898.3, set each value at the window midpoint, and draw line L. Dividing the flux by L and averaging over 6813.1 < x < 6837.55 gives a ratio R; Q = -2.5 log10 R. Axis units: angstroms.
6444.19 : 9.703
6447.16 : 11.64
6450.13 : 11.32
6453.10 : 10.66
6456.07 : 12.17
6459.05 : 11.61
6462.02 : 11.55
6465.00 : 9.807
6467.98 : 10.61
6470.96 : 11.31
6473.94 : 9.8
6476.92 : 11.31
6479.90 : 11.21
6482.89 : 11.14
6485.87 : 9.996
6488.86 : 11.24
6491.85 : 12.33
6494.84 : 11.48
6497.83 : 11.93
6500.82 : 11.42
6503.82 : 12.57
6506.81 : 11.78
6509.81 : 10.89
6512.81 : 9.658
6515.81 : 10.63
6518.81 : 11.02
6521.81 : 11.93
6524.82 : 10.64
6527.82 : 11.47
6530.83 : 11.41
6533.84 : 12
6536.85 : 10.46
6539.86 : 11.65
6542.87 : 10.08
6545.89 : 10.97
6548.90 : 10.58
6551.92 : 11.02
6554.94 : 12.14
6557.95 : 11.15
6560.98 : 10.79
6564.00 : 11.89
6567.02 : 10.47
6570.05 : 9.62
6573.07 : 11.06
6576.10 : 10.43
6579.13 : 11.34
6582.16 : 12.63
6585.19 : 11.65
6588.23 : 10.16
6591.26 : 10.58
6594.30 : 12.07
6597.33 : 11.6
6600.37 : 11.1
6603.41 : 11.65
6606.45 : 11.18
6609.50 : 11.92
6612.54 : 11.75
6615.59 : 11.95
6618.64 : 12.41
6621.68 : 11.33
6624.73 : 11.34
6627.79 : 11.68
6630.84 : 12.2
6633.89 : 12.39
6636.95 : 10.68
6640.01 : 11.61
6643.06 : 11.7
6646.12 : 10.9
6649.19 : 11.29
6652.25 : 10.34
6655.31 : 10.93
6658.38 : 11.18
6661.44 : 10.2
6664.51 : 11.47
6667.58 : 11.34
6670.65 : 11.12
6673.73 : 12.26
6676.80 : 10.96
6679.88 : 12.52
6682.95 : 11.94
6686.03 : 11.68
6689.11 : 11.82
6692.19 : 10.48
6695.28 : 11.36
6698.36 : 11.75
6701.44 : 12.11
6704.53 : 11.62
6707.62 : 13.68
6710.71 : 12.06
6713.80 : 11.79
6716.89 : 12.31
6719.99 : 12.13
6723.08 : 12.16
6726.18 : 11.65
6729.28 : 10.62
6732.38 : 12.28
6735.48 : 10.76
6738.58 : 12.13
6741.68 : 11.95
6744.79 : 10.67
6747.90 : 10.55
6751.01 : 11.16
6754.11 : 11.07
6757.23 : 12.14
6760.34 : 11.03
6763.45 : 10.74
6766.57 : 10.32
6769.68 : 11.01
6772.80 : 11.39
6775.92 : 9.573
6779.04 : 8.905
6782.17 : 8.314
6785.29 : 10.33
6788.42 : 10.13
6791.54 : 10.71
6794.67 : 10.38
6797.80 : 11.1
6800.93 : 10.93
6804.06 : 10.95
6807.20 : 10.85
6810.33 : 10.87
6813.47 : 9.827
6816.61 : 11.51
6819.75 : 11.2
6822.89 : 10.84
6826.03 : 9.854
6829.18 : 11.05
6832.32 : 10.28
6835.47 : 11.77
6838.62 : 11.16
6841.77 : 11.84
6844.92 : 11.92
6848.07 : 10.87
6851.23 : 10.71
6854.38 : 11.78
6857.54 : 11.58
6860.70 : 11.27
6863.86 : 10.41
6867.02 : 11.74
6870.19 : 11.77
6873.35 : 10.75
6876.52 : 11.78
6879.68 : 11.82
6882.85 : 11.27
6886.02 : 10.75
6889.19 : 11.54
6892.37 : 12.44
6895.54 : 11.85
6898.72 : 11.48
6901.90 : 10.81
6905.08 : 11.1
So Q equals 0.055 mag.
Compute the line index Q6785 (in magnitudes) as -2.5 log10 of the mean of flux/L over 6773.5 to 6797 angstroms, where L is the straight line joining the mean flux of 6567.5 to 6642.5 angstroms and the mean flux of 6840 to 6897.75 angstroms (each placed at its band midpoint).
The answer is 0.16 mag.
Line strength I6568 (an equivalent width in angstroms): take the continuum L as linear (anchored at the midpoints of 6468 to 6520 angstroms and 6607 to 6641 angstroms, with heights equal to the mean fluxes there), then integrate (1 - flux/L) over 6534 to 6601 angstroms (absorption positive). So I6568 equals 2.3 angstroms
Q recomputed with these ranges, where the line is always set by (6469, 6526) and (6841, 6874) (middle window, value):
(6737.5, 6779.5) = 0.03 mag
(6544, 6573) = 0.02 mag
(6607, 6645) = -0.05 mag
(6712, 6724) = -0.08 mag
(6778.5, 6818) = 0.09 mag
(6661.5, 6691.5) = -0.03 mag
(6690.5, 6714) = -0.06 mag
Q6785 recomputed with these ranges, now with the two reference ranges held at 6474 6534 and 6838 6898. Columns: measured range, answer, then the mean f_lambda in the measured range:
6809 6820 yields 0.06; 10.8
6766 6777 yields 0.07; 10.6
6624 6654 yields -0.01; 11.4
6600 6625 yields -0.03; 11.7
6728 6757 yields 0.01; 11.3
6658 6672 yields 0.03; 11.1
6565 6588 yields 0.03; 11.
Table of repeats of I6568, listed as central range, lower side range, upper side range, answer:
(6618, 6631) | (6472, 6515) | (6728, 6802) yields -0.9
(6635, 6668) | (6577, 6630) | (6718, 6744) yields 1.5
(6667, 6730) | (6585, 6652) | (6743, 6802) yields -4.6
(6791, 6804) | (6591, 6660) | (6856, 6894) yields 0.7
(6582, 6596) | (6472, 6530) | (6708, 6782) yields -0.1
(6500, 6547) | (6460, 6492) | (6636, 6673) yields -0.9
